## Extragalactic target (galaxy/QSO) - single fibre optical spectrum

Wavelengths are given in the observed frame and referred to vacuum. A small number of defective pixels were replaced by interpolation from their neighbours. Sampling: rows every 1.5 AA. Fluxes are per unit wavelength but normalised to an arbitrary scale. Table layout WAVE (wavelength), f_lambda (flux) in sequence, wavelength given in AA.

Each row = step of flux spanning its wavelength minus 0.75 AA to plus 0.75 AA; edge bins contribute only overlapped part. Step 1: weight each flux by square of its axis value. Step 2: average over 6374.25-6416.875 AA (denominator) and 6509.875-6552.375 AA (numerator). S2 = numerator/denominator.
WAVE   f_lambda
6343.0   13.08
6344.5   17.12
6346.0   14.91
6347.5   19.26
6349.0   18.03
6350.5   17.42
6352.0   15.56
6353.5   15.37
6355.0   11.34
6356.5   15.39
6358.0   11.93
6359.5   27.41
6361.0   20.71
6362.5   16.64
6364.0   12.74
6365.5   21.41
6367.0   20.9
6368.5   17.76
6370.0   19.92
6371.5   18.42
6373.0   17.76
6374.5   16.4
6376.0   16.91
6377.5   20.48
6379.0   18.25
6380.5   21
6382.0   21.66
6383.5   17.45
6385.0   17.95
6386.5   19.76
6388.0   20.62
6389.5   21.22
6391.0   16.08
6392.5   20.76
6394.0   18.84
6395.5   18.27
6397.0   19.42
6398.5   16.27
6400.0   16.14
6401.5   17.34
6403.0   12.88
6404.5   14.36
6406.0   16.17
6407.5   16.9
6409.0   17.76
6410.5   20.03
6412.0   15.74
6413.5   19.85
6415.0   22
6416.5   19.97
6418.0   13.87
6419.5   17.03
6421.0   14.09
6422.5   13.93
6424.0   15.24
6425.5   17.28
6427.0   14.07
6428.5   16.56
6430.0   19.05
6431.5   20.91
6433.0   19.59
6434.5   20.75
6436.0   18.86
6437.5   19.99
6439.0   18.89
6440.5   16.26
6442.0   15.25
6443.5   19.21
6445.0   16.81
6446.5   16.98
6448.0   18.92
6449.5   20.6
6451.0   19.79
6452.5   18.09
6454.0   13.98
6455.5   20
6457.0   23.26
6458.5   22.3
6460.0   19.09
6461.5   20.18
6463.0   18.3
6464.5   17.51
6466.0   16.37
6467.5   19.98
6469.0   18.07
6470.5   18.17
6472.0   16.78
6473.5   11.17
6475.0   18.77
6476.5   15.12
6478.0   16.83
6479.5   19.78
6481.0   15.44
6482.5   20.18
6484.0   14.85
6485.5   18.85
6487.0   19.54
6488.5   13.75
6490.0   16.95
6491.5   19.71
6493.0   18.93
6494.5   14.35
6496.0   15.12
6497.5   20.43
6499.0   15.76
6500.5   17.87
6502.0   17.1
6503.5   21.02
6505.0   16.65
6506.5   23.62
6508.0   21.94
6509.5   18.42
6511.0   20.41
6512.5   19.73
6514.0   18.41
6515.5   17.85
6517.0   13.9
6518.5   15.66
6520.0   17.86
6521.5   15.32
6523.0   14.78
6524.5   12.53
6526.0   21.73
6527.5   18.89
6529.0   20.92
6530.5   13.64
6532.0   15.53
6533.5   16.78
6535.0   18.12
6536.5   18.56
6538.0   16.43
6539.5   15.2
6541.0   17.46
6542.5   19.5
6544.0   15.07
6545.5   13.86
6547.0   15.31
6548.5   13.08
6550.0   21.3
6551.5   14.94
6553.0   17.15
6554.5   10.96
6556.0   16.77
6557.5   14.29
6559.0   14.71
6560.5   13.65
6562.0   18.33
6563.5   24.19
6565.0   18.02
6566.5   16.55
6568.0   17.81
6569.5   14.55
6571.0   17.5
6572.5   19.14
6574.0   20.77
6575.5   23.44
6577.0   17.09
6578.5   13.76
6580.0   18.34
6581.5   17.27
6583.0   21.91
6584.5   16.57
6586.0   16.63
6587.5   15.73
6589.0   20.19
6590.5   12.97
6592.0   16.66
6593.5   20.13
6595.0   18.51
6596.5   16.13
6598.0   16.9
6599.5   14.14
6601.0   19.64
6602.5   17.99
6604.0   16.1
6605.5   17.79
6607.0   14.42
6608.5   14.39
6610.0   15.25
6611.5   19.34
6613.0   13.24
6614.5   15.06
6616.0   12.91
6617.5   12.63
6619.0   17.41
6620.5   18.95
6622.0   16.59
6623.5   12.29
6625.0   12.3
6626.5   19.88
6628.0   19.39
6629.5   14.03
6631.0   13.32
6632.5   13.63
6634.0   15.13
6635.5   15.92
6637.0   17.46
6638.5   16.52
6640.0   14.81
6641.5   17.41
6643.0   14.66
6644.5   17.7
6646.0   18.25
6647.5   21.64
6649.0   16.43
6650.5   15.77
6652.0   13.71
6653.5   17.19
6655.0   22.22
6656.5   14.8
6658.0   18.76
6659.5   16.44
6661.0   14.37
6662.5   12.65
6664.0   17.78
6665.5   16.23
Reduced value 0.96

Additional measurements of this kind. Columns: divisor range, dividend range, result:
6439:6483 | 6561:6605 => 1.02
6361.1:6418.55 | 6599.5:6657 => 0.96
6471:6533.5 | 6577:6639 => 0.96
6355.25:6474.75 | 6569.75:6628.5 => 0.99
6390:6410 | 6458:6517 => 1.08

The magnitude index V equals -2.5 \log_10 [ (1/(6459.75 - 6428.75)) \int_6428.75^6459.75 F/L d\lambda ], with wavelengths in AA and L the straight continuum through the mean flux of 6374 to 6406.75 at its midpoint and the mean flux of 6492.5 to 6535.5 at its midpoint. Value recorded -0.06 mag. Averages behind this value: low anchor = 18.1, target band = 18.9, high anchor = 17.7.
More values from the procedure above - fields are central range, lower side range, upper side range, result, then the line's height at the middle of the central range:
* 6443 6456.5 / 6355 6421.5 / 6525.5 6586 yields -0.04 mag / 17.7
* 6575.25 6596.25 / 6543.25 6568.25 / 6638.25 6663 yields -0.08 mag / 16.4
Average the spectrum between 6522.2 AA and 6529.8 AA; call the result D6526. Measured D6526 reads 17.7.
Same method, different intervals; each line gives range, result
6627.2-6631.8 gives 15.6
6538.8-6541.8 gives 16.4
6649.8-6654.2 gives 15.5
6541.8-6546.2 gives 16.1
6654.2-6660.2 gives 18.1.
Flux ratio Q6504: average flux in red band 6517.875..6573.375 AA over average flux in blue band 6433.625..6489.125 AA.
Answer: 0.9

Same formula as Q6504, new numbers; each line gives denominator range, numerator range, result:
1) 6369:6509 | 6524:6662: 0.93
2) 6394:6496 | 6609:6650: 0.91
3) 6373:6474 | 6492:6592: 0.96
